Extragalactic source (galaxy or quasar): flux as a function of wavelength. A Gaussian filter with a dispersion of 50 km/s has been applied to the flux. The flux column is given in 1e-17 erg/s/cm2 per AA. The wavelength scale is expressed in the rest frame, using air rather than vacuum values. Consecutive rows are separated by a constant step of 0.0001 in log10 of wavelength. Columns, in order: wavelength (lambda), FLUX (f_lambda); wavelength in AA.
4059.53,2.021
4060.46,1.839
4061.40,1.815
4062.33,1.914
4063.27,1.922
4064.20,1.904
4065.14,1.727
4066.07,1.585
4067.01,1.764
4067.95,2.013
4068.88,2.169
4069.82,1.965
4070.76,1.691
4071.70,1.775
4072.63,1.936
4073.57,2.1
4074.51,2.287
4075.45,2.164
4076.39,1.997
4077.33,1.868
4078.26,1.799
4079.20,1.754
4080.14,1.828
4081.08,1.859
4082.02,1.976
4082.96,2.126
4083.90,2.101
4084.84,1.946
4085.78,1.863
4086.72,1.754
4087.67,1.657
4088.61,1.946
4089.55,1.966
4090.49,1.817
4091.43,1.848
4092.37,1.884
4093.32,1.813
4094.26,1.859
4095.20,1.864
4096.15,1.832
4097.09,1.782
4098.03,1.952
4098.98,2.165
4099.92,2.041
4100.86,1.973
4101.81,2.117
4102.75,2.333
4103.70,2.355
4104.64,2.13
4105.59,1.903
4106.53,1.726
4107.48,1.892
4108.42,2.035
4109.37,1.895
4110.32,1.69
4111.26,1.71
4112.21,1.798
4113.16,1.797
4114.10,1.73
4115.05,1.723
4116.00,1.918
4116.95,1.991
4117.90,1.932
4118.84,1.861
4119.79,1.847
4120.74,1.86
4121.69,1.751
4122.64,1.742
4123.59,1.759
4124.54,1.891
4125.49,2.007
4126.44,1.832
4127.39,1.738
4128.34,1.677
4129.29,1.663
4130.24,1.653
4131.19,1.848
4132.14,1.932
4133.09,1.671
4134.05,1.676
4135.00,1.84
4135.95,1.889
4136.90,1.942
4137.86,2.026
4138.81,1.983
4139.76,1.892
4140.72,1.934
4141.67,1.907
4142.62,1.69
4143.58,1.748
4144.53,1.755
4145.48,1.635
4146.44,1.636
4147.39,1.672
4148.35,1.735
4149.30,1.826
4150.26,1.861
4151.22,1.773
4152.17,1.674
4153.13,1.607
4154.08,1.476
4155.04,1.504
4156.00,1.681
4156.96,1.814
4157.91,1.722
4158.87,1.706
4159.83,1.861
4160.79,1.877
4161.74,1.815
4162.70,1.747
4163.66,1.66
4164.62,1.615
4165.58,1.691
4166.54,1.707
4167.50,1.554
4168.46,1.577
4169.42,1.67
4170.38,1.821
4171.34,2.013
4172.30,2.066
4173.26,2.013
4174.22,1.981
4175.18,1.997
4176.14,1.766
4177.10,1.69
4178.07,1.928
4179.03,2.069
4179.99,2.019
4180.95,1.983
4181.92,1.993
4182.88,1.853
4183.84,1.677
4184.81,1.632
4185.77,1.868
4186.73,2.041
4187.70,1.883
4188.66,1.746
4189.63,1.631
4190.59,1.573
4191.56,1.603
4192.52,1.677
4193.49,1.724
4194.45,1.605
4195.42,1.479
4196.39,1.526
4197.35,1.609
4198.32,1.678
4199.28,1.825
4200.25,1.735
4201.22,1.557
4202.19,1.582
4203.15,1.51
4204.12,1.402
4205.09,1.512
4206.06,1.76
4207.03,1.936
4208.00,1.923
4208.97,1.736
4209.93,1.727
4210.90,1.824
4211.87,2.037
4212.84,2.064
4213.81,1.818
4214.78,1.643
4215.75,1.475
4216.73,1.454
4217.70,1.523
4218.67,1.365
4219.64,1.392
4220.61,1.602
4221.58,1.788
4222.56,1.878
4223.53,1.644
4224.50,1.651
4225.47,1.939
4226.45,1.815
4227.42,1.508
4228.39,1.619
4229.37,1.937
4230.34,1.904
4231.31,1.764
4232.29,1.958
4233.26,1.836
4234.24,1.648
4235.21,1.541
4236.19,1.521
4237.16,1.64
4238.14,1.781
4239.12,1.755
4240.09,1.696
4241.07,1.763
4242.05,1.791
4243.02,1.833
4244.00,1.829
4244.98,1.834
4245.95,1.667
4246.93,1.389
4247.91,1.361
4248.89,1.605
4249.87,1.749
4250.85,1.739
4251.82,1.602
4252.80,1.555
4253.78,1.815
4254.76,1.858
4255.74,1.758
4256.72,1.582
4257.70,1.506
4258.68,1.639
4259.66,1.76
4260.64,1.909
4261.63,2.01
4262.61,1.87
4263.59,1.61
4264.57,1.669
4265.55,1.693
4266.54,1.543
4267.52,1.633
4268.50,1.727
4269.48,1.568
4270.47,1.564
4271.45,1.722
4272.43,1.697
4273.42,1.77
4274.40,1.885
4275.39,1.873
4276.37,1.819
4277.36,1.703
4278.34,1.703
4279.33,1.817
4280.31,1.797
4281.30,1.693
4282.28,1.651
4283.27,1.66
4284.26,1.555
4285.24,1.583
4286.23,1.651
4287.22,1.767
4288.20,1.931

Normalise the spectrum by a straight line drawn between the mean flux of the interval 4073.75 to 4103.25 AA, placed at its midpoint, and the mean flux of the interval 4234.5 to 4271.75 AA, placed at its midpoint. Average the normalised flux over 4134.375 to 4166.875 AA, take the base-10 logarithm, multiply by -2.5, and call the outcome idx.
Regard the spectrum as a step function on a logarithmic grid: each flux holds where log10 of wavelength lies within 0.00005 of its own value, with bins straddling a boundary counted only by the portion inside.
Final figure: 0.051 mag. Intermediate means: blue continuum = 1.94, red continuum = 1.69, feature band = 1.76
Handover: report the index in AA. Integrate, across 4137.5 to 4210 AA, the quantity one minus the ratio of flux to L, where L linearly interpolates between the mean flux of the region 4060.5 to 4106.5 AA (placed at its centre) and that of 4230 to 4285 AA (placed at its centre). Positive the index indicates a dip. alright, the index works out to 2.5 AA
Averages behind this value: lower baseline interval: 1.93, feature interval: 1.75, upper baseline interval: 1.71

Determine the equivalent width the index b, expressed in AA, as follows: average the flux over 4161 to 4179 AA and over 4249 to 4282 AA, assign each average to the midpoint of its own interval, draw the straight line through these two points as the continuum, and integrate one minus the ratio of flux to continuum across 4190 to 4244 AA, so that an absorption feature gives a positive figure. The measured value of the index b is 2.10 AA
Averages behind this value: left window 1.8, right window 1.72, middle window 1.69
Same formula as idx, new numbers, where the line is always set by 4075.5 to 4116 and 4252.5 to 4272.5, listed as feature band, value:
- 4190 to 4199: 0.11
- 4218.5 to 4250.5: 0.02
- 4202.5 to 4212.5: 0.02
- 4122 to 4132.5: 0.05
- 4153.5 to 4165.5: 0.08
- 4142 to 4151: 0.07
